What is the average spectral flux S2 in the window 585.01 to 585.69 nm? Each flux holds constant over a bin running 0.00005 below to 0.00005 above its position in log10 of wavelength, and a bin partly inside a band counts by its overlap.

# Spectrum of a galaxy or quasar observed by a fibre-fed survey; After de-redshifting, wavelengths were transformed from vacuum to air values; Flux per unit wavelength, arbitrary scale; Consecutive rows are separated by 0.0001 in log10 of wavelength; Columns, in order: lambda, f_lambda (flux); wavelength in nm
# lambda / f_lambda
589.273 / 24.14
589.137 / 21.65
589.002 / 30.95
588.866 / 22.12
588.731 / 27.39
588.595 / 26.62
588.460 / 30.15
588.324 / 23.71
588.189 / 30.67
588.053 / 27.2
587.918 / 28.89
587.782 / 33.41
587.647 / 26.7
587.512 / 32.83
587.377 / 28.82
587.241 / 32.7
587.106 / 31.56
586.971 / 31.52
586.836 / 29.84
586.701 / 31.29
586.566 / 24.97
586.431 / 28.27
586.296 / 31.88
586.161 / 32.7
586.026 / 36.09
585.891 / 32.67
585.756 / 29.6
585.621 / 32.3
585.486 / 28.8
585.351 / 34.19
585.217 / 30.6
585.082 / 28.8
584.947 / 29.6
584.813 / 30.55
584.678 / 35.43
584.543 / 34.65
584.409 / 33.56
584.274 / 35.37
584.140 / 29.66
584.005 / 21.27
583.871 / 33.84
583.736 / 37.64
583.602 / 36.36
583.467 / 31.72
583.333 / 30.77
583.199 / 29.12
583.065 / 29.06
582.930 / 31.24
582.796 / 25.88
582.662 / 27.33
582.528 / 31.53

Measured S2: 30.9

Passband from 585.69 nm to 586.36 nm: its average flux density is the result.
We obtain 32.6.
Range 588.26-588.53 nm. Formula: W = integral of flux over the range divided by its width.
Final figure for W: 27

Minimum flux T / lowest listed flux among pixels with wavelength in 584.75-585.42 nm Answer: 28.8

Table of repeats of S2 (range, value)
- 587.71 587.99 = 31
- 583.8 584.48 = 30.8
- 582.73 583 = 28.5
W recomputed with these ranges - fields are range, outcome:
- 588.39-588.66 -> 28.4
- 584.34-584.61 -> 34.1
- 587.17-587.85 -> 30.9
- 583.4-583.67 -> 34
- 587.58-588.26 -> 29.3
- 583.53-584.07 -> 32.3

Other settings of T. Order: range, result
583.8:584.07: 21.27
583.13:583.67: 29.12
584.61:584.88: 30.55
